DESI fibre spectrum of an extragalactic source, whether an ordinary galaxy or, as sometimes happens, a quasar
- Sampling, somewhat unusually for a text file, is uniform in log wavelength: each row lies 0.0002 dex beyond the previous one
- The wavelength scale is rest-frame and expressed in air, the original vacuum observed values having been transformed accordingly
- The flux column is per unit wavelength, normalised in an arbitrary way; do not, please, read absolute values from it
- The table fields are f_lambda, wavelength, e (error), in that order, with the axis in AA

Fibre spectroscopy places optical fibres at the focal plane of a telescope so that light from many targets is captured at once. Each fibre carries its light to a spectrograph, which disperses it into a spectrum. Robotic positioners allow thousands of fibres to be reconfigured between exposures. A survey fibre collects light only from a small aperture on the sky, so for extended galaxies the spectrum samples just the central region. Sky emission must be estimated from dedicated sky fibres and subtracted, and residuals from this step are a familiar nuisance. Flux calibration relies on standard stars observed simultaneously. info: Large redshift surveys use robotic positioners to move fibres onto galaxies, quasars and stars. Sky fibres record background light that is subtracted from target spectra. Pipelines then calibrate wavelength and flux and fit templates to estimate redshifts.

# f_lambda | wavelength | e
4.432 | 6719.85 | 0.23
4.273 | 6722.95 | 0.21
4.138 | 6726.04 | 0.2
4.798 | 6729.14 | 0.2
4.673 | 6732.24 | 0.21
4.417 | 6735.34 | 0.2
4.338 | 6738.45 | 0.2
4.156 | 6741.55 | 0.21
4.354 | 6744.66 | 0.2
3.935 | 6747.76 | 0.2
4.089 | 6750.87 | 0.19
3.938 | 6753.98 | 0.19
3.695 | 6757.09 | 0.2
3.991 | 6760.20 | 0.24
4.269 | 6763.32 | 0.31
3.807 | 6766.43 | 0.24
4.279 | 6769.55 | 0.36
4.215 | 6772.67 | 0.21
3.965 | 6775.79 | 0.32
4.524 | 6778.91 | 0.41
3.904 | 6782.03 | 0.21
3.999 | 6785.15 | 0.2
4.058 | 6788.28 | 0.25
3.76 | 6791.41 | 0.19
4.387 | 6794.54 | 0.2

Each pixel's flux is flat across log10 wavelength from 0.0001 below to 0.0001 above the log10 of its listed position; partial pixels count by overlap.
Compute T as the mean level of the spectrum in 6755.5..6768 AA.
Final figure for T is 3.94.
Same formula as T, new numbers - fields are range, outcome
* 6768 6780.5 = 4.25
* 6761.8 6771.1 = 4.12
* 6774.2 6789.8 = 4.09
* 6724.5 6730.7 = 4.47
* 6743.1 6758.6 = 4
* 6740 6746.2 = 4.25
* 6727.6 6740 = 4.55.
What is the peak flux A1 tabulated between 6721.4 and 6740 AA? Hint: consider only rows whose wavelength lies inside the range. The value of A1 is 4.798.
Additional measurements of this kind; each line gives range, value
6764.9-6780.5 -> 4.524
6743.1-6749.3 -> 4.354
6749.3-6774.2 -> 4.279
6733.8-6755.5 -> 4.417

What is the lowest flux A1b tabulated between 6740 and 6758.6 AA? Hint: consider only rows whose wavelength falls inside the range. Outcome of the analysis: 3.695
